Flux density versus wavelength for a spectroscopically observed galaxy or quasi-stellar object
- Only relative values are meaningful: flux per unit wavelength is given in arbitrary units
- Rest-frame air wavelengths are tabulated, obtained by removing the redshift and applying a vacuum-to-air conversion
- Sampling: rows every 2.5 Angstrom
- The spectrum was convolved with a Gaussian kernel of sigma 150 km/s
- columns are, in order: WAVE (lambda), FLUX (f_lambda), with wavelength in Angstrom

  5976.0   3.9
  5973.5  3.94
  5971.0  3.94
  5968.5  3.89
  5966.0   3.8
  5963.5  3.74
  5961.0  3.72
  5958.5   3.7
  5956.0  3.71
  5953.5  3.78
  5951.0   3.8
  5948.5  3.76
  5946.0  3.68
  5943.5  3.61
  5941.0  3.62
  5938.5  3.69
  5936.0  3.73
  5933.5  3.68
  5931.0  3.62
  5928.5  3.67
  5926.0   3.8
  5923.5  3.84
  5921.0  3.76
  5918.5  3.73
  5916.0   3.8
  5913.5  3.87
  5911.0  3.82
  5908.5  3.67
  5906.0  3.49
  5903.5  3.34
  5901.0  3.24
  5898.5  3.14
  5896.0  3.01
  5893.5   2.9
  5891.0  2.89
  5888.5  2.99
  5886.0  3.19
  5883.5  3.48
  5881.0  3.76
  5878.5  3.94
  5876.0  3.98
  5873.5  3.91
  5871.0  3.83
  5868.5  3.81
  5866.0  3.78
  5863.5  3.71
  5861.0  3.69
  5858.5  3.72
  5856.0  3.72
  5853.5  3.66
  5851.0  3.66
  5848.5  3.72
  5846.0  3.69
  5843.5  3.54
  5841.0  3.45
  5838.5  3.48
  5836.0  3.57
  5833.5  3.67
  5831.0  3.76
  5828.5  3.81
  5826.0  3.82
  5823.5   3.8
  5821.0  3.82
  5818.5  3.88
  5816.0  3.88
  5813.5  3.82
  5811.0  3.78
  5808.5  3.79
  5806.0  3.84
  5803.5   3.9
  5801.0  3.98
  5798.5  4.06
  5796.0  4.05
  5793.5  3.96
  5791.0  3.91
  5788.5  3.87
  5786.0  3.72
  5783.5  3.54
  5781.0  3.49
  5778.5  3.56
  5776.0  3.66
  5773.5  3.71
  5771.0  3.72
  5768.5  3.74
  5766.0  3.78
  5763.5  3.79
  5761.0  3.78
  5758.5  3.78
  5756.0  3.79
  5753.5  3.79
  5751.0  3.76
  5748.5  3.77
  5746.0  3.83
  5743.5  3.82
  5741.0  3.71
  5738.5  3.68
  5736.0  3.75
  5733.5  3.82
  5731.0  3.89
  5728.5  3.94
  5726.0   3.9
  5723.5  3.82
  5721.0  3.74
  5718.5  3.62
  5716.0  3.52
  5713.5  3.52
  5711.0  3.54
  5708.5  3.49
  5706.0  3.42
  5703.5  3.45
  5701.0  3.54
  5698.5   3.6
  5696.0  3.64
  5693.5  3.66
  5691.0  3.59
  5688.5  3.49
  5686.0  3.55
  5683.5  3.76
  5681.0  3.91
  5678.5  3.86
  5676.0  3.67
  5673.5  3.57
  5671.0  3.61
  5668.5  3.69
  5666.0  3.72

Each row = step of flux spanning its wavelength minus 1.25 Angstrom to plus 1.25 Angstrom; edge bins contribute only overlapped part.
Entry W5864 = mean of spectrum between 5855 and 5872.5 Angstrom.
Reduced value 3.75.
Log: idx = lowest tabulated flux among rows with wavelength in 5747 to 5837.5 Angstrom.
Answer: 3.49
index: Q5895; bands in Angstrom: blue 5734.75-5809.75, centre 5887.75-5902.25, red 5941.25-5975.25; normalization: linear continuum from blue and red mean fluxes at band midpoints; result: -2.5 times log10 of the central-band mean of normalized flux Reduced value 0.24 mag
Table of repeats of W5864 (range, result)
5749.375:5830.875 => 3.8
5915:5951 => 3.72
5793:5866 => 3.76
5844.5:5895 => 3.6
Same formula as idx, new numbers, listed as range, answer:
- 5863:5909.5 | 2.89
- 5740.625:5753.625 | 3.71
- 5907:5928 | 3.67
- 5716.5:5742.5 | 3.62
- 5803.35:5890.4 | 2.99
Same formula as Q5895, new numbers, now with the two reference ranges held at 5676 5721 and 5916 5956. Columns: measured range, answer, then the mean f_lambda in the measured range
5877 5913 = 0.10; 3.36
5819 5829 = -0.04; 3.82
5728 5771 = -0.05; 3.78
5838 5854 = 0.02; 3.6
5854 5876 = -0.03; 3.78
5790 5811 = -0.08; 3.93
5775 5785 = 0.02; 3.56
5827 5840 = 0.00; 3.66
